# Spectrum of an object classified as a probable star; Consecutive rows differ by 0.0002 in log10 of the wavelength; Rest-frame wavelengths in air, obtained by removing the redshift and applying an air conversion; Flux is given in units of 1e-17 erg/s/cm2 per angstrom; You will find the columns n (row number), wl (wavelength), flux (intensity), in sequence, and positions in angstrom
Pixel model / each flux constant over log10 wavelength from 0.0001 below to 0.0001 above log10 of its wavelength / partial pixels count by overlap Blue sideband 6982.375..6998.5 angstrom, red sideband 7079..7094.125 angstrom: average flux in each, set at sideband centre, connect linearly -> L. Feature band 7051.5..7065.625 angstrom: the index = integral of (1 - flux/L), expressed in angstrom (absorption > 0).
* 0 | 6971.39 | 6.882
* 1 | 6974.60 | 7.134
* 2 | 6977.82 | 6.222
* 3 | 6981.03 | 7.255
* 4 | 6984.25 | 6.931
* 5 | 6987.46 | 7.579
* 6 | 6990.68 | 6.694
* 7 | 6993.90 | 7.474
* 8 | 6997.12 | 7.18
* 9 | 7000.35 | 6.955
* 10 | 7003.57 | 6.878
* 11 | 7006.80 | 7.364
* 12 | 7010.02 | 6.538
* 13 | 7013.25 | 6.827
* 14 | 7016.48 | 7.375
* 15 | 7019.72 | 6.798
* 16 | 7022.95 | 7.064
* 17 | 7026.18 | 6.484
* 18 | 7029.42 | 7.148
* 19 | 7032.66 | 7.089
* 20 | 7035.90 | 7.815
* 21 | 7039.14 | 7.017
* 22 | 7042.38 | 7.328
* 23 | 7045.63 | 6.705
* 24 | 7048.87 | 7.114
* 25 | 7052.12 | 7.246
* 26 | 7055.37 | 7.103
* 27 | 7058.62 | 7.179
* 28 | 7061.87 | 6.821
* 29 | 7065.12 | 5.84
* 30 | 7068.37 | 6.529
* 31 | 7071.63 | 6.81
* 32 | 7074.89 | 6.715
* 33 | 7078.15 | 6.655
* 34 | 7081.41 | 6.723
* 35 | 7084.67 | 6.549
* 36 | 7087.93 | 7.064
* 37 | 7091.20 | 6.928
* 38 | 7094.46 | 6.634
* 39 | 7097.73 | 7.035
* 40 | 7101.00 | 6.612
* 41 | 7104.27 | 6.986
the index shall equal 0.0 angstrom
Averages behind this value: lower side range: 7.17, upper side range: 6.8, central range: 6.89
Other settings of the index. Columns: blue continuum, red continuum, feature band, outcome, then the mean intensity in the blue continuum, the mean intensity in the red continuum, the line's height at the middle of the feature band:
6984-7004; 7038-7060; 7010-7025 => 0.35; 7.12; 7.1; 7.11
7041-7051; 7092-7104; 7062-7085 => 1.17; 7.05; 6.8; 6.92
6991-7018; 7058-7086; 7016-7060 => -1.64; 7.06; 6.63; 6.84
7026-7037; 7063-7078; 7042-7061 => -0.71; 7.18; 6.5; 6.83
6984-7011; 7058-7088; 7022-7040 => -0.56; 7.09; 6.65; 6.89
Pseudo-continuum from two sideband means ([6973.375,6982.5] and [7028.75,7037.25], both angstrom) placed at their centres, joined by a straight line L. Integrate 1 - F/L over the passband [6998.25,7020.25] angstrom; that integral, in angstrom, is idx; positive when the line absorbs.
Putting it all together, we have 0.5 angstrom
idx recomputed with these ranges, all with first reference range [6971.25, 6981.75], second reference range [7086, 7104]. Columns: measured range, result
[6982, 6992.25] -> -0.4 angstrom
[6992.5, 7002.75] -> -0.5 angstrom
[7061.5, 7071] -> 0.7 angstrom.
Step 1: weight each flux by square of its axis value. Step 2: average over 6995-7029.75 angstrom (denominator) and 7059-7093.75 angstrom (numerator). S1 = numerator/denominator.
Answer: 0.98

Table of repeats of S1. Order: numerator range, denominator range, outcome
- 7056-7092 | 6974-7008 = 0.97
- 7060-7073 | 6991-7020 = 0.94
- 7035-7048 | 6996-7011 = 1.04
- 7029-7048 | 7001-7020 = 1.04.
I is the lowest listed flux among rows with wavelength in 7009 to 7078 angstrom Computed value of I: 5.84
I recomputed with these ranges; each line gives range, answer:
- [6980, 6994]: 6.694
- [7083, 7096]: 6.549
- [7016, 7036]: 6.484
